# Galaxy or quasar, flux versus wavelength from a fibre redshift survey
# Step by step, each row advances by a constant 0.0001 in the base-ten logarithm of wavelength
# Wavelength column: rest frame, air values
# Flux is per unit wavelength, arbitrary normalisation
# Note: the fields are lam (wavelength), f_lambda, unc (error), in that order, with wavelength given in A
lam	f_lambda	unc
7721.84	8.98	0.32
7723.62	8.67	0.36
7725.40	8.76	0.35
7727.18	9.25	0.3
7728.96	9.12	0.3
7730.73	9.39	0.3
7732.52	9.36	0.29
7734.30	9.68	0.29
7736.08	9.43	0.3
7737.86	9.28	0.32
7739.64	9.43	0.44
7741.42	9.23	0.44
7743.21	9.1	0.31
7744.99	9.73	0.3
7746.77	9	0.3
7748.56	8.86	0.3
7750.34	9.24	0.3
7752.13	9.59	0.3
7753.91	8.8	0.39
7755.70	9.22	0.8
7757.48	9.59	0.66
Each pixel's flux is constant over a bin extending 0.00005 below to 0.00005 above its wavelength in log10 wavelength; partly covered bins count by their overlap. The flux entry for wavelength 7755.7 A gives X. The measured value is 9.22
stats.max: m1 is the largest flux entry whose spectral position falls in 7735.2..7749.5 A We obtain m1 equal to 9.73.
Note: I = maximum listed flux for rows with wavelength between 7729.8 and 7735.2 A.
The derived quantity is 9.68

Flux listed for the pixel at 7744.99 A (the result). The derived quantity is 9.73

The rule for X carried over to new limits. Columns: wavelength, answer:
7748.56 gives 8.86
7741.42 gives 9.23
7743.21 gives 9.1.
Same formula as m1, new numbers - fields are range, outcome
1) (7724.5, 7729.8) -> 9.25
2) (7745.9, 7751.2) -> 9.24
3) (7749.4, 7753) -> 9.59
